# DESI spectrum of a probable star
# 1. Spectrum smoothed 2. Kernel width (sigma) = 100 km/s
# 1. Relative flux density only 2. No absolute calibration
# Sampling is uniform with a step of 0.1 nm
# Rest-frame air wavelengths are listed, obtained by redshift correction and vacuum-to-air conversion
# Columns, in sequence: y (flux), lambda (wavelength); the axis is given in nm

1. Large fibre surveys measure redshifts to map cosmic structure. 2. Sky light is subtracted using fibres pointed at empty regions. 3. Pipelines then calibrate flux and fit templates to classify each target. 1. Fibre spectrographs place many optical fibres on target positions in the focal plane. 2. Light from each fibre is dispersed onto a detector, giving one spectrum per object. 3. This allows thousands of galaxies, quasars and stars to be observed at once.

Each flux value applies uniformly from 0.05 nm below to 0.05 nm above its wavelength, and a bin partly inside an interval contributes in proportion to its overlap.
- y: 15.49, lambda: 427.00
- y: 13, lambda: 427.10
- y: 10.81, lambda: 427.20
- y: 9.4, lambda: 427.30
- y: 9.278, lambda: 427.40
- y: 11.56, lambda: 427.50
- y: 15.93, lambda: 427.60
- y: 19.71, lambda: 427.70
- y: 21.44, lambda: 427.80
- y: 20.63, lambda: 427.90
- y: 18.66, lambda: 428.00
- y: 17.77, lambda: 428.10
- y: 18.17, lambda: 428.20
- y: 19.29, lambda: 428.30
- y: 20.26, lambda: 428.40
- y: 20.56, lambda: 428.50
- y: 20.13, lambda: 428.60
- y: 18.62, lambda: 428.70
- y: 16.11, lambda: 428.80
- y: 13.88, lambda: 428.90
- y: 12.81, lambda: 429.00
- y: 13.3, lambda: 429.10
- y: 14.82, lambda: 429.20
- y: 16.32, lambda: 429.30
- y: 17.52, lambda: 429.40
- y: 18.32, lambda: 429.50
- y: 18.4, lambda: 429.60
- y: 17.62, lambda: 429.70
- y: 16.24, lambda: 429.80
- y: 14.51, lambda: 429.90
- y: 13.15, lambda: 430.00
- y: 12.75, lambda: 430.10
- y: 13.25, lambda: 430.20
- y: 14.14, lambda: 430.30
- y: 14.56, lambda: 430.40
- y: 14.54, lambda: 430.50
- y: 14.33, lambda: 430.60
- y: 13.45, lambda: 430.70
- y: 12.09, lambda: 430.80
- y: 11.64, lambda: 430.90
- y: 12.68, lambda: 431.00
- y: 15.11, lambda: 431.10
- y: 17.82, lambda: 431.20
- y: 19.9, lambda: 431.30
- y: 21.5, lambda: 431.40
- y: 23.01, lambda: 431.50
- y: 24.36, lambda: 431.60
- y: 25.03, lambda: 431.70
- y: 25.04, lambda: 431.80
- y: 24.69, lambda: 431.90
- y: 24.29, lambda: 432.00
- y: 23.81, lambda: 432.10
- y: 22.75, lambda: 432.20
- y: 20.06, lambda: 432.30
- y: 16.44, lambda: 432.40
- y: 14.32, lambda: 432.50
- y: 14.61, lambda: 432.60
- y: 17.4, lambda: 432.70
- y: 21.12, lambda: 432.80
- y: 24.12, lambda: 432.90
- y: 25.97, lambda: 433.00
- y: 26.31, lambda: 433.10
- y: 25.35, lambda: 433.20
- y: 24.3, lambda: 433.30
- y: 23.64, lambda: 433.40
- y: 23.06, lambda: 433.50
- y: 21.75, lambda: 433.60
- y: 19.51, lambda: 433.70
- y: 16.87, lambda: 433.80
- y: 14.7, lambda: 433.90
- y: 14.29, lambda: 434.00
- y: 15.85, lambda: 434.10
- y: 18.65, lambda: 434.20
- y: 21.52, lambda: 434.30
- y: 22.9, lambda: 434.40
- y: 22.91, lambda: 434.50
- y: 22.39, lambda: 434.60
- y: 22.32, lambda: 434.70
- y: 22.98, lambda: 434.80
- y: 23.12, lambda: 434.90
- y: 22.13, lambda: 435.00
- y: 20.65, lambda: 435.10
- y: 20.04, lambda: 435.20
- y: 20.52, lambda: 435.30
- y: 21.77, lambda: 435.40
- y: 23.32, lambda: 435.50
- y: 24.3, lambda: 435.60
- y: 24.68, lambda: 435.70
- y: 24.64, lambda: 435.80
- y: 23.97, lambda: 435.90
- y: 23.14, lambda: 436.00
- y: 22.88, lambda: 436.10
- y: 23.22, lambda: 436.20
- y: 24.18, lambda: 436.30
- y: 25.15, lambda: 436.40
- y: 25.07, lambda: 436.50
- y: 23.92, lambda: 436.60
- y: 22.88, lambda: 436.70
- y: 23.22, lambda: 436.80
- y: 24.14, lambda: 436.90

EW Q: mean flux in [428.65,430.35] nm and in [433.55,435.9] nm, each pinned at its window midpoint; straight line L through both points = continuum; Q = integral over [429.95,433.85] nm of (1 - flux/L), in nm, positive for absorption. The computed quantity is -0.238 nm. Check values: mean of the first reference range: 15.4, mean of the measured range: 19.2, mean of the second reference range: 21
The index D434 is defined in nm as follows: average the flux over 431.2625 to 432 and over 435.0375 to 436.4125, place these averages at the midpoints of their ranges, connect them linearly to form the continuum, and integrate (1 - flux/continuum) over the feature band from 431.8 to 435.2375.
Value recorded 0.32 nm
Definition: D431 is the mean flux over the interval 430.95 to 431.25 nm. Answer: 15.2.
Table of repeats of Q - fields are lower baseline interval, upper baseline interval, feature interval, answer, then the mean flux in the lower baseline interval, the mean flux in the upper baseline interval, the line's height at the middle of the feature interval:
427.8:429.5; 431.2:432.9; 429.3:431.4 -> 0.44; 17.6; 21.1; 19.4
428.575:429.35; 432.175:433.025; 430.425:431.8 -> 0.03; 15.6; 19.4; 17.8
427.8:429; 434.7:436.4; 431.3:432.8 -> -0.04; 18.4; 22.9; 20.7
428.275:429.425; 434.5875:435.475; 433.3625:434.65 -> 0.07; 16.9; 21.8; 21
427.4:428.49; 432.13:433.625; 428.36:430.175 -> 0.24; 18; 21.4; 18.9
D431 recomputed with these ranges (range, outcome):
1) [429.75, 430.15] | 14.2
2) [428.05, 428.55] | 19.2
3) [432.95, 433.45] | 25.1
